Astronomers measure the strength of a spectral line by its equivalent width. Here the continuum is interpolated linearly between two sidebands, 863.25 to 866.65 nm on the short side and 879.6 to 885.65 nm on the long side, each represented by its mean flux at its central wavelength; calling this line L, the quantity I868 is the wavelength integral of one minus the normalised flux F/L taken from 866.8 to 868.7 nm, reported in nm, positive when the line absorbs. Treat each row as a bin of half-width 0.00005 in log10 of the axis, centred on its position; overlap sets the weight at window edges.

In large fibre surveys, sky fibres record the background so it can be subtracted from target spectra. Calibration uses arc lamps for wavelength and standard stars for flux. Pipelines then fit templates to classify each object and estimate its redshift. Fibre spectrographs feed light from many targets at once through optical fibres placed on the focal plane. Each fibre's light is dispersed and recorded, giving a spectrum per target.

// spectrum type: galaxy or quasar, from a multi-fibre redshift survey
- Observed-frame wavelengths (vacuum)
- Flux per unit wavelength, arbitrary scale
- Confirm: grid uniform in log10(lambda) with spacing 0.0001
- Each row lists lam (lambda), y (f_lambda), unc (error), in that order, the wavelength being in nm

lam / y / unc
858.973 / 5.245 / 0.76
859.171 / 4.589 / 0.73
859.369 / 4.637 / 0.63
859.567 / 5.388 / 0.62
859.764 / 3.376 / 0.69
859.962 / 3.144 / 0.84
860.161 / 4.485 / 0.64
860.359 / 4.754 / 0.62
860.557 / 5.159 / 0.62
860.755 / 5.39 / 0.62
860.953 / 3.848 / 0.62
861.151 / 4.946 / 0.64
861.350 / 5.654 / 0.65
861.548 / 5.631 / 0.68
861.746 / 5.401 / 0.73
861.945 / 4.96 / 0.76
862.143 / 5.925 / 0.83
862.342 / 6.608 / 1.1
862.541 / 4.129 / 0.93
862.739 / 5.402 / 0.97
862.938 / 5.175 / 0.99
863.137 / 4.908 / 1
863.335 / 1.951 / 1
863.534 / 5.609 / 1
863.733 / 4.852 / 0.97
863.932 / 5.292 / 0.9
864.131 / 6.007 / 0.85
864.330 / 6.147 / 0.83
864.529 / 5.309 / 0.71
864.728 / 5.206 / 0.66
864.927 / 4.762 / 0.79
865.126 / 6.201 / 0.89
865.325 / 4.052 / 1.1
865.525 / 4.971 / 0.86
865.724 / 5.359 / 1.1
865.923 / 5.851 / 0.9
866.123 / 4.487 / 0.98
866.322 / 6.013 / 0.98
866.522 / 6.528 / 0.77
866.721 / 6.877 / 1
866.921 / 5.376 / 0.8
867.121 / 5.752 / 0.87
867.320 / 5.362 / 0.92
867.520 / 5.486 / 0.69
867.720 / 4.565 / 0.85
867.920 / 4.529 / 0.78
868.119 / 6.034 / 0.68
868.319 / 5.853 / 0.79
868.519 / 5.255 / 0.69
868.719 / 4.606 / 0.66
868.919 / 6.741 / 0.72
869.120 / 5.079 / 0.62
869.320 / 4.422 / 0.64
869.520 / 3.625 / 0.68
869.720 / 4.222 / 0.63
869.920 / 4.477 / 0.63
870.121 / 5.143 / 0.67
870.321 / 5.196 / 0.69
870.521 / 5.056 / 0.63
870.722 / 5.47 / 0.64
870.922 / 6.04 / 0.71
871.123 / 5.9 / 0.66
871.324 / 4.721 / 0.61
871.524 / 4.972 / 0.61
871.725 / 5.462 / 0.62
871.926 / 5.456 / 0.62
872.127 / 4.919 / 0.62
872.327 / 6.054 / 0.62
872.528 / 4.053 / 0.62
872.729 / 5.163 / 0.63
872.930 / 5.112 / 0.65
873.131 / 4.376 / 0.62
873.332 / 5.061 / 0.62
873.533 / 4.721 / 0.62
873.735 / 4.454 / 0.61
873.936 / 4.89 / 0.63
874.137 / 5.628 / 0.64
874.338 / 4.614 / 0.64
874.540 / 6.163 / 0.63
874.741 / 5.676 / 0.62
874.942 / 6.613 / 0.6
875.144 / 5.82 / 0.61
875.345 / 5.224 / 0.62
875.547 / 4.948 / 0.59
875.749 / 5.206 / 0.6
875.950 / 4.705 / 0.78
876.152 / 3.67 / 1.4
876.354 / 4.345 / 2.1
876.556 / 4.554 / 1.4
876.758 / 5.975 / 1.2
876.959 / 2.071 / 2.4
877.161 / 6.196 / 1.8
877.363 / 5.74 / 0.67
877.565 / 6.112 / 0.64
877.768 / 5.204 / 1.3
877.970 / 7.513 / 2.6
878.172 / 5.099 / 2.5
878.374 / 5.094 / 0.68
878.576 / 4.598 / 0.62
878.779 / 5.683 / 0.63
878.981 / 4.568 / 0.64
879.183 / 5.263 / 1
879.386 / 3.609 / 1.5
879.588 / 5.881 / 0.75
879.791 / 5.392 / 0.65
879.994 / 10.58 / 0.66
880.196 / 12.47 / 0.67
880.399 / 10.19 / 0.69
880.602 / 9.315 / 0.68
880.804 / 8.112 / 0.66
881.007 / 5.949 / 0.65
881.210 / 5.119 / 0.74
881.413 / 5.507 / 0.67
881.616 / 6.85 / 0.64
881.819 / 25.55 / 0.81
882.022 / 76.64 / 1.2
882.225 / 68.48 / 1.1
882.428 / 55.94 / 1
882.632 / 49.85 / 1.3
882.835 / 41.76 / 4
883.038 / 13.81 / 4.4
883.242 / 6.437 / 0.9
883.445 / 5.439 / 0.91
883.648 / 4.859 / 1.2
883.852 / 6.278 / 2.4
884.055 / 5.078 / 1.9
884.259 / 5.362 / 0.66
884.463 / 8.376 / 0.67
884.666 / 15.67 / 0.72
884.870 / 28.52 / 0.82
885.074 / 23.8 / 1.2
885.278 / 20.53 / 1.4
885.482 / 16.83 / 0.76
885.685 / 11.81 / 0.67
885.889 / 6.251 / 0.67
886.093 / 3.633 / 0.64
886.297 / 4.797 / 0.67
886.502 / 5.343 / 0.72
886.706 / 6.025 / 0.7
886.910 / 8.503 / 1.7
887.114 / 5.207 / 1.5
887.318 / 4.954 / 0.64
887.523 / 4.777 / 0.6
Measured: 0.53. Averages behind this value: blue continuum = 5.24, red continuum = 19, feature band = 5.34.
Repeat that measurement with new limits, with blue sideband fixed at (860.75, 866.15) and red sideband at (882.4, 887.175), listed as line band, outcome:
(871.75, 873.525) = 0.80 nm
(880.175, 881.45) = 0.47 nm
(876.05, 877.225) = 0.70 nm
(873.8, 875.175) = 0.60 nm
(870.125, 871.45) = 0.47 nm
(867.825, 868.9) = 0.28 nm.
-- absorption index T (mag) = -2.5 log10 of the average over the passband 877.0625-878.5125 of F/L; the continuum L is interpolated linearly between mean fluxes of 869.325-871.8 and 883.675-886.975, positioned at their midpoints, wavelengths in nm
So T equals 0.33 mag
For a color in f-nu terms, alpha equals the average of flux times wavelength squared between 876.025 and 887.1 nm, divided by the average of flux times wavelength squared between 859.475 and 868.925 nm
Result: 2.6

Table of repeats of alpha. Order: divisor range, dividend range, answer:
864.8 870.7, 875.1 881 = 1.17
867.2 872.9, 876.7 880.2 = 1.14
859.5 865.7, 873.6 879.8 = 1.07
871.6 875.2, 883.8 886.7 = 2.26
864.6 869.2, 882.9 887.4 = 1.95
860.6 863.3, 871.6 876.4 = 1.02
